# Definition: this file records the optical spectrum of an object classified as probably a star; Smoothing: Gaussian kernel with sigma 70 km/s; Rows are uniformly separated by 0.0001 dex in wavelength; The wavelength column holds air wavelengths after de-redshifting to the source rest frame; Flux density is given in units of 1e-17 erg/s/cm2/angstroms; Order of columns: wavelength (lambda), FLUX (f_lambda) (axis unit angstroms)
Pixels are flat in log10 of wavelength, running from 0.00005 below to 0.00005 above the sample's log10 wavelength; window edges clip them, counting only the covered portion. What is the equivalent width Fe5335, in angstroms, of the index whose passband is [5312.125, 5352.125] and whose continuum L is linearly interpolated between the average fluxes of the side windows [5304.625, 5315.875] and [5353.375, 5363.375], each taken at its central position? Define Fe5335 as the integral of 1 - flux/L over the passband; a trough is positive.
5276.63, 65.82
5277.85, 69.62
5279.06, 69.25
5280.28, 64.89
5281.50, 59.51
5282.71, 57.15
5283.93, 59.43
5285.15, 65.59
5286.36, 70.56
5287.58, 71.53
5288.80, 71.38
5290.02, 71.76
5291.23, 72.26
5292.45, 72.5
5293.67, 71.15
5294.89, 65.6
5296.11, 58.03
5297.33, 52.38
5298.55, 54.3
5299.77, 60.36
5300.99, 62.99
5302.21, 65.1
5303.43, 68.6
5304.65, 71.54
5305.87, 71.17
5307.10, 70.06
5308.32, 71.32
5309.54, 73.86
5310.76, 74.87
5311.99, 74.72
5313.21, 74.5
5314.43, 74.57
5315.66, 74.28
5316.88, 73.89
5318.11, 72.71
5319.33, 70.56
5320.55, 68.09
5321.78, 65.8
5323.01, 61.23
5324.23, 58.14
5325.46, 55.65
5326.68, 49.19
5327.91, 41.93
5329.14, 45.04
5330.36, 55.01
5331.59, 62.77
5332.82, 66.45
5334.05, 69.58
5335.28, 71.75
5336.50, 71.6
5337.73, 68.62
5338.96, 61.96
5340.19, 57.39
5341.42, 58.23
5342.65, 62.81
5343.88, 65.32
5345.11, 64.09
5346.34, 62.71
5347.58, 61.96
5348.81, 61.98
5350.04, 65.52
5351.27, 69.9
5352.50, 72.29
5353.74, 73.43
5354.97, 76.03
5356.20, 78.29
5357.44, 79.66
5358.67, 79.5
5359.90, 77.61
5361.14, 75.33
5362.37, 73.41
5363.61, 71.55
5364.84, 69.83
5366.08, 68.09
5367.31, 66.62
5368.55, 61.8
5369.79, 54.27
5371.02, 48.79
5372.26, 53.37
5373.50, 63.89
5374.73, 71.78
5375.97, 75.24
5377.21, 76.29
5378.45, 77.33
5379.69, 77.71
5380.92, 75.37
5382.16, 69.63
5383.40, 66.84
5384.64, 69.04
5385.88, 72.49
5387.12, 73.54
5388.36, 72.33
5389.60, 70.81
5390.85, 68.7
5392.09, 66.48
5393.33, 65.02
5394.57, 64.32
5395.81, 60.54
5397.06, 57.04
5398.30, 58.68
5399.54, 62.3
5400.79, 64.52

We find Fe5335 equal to 5.7 angstroms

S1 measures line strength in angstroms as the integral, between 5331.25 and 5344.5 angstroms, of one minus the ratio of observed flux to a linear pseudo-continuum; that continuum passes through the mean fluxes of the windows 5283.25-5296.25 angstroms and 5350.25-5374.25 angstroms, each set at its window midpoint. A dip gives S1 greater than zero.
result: 0.7 angstroms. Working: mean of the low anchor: 68.5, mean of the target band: 65.2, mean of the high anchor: 69.1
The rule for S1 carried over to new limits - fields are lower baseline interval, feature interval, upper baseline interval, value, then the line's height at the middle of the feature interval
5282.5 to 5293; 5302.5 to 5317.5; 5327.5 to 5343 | -1.8 angstroms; 65.1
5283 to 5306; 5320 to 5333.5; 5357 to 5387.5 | 2.1 angstroms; 67.6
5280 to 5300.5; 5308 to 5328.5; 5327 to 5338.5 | -1.4 angstroms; 62.3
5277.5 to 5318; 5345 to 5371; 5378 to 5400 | -0.5 angstroms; 68.1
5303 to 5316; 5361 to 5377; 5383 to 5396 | 0.9 angstroms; 69.5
